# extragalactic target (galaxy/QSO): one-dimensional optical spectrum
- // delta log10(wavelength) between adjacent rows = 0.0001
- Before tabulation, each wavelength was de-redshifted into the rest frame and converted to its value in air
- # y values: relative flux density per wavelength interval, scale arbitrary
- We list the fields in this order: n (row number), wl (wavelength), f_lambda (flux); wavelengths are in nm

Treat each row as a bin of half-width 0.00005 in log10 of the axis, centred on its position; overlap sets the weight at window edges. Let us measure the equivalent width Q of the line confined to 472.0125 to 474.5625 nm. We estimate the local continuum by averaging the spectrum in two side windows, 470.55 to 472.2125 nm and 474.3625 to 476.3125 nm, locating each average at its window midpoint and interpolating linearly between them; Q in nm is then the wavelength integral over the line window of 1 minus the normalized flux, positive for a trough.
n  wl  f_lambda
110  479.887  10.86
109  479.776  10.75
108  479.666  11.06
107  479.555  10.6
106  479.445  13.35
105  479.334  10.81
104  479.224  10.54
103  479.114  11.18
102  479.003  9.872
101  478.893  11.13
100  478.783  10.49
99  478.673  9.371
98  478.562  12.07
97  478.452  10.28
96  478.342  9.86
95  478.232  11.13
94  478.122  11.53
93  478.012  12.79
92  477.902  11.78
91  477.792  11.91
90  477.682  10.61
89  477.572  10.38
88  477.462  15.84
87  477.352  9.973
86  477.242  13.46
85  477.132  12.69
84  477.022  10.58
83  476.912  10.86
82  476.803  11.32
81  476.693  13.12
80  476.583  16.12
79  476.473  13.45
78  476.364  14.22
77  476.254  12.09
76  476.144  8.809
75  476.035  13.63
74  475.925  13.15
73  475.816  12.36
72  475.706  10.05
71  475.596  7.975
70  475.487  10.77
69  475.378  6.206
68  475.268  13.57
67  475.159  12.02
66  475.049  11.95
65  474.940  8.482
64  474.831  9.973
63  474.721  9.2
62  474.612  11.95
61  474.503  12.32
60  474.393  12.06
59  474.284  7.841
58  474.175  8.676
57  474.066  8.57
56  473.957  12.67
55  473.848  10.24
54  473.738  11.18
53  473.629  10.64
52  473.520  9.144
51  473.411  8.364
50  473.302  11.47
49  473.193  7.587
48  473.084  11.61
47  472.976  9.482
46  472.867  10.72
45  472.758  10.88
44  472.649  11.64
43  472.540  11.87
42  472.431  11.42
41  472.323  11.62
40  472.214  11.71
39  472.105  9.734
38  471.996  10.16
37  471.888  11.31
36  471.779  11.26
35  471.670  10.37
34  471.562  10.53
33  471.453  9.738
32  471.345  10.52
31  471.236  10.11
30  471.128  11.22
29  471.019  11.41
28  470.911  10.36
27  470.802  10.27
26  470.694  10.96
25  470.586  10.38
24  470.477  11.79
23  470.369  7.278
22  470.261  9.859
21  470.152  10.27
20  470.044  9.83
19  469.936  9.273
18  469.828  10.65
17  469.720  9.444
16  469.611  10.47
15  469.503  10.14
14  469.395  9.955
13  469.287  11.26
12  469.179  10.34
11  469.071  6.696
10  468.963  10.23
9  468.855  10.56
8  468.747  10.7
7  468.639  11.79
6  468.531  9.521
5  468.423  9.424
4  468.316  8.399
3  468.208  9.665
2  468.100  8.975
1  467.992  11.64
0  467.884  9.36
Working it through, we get 0.06 nm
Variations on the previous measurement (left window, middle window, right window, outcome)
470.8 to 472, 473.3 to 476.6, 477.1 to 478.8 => 0.07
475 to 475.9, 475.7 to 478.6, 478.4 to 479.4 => -0.37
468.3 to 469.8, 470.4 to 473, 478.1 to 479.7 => -0.15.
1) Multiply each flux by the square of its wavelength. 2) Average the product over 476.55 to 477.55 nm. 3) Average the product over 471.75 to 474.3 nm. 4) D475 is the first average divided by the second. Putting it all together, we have 1.22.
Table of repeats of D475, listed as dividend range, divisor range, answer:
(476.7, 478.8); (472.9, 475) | 1.15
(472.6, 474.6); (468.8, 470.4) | 1.07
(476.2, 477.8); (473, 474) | 1.23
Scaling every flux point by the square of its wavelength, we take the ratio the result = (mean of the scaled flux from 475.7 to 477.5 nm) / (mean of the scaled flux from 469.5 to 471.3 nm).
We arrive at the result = 1.25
